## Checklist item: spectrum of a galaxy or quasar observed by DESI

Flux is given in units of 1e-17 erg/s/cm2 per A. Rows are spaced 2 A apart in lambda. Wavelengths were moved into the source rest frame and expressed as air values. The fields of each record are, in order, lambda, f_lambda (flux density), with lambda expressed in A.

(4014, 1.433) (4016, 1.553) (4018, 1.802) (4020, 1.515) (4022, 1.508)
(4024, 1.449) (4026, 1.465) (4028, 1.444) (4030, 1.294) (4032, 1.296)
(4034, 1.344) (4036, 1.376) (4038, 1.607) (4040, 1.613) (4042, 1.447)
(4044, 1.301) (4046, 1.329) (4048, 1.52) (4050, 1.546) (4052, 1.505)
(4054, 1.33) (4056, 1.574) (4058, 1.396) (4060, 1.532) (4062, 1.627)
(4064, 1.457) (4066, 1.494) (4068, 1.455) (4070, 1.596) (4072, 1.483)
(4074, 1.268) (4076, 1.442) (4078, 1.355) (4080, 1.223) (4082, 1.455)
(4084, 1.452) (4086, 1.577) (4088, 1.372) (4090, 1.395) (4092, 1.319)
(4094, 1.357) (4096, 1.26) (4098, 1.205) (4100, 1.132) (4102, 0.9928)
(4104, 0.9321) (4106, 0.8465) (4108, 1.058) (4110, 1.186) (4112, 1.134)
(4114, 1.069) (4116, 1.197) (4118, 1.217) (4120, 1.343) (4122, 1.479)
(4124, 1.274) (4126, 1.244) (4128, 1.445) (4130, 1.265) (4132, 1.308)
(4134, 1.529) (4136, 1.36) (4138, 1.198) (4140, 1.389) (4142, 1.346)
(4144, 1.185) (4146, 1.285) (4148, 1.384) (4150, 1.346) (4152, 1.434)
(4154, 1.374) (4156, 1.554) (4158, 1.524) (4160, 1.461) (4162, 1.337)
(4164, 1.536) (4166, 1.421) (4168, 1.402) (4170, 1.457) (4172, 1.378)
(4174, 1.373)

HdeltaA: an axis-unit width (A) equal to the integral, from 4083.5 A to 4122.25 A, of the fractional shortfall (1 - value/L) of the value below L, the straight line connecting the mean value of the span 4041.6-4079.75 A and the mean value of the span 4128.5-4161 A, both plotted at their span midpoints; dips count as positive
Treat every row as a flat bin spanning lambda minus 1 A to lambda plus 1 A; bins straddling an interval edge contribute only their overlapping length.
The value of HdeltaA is 5.3 A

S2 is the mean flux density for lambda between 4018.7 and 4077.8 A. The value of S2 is 1.46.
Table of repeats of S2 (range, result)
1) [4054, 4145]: 1.32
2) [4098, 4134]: 1.19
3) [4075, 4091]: 1.41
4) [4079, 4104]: 1.3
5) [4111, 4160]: 1.33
